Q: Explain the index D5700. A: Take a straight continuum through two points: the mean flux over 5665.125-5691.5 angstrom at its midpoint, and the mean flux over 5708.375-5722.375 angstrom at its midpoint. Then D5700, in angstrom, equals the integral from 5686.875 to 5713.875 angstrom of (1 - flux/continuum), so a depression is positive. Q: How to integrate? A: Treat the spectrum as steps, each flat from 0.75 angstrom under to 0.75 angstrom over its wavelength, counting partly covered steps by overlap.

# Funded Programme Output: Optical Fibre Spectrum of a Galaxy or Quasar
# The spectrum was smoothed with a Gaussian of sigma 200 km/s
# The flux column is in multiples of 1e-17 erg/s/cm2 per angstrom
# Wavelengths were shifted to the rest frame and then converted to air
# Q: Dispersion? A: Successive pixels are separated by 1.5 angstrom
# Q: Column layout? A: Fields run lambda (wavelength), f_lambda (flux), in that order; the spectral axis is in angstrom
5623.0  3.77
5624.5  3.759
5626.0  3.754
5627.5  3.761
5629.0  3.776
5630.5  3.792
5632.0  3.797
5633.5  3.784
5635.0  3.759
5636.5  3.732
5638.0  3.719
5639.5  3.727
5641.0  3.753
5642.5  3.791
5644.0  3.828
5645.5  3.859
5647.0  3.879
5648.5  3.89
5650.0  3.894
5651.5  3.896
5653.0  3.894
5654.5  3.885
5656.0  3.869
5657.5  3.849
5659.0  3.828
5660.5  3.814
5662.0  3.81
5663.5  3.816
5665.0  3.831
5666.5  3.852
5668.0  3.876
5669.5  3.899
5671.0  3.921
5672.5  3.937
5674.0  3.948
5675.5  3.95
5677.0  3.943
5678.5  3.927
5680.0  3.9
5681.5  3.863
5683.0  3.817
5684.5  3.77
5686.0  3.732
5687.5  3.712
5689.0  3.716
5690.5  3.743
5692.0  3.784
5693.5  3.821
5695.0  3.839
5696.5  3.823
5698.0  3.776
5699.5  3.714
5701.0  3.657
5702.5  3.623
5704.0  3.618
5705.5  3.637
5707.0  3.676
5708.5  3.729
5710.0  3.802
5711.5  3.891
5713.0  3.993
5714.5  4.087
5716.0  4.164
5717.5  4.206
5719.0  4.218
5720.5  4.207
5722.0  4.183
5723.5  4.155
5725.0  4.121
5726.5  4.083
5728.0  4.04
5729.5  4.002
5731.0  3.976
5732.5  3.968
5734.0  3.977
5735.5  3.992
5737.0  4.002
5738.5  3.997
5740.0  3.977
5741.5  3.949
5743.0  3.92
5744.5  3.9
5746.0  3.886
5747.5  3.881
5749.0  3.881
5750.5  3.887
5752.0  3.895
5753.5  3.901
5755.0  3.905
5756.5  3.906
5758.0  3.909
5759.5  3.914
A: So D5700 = 1.5 angstrom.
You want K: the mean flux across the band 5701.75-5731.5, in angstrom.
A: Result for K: 3.97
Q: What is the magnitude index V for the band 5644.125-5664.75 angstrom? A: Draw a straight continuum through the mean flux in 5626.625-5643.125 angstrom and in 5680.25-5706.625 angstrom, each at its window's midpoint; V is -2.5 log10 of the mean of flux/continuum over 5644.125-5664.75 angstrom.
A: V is -0.03 mag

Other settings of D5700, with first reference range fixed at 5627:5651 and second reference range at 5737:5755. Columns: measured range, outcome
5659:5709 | 0.59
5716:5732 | -0.92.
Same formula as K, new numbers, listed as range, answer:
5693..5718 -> 3.82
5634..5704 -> 3.82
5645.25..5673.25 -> 3.87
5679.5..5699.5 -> 3.79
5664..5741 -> 3.9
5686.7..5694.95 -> 3.76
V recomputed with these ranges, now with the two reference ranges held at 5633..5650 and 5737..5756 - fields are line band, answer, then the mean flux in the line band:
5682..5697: 0.02 mag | 3.78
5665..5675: -0.02 mag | 3.9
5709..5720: -0.05 mag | 4.05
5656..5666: 0.00 mag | 3.83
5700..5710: 0.06 mag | 3.67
